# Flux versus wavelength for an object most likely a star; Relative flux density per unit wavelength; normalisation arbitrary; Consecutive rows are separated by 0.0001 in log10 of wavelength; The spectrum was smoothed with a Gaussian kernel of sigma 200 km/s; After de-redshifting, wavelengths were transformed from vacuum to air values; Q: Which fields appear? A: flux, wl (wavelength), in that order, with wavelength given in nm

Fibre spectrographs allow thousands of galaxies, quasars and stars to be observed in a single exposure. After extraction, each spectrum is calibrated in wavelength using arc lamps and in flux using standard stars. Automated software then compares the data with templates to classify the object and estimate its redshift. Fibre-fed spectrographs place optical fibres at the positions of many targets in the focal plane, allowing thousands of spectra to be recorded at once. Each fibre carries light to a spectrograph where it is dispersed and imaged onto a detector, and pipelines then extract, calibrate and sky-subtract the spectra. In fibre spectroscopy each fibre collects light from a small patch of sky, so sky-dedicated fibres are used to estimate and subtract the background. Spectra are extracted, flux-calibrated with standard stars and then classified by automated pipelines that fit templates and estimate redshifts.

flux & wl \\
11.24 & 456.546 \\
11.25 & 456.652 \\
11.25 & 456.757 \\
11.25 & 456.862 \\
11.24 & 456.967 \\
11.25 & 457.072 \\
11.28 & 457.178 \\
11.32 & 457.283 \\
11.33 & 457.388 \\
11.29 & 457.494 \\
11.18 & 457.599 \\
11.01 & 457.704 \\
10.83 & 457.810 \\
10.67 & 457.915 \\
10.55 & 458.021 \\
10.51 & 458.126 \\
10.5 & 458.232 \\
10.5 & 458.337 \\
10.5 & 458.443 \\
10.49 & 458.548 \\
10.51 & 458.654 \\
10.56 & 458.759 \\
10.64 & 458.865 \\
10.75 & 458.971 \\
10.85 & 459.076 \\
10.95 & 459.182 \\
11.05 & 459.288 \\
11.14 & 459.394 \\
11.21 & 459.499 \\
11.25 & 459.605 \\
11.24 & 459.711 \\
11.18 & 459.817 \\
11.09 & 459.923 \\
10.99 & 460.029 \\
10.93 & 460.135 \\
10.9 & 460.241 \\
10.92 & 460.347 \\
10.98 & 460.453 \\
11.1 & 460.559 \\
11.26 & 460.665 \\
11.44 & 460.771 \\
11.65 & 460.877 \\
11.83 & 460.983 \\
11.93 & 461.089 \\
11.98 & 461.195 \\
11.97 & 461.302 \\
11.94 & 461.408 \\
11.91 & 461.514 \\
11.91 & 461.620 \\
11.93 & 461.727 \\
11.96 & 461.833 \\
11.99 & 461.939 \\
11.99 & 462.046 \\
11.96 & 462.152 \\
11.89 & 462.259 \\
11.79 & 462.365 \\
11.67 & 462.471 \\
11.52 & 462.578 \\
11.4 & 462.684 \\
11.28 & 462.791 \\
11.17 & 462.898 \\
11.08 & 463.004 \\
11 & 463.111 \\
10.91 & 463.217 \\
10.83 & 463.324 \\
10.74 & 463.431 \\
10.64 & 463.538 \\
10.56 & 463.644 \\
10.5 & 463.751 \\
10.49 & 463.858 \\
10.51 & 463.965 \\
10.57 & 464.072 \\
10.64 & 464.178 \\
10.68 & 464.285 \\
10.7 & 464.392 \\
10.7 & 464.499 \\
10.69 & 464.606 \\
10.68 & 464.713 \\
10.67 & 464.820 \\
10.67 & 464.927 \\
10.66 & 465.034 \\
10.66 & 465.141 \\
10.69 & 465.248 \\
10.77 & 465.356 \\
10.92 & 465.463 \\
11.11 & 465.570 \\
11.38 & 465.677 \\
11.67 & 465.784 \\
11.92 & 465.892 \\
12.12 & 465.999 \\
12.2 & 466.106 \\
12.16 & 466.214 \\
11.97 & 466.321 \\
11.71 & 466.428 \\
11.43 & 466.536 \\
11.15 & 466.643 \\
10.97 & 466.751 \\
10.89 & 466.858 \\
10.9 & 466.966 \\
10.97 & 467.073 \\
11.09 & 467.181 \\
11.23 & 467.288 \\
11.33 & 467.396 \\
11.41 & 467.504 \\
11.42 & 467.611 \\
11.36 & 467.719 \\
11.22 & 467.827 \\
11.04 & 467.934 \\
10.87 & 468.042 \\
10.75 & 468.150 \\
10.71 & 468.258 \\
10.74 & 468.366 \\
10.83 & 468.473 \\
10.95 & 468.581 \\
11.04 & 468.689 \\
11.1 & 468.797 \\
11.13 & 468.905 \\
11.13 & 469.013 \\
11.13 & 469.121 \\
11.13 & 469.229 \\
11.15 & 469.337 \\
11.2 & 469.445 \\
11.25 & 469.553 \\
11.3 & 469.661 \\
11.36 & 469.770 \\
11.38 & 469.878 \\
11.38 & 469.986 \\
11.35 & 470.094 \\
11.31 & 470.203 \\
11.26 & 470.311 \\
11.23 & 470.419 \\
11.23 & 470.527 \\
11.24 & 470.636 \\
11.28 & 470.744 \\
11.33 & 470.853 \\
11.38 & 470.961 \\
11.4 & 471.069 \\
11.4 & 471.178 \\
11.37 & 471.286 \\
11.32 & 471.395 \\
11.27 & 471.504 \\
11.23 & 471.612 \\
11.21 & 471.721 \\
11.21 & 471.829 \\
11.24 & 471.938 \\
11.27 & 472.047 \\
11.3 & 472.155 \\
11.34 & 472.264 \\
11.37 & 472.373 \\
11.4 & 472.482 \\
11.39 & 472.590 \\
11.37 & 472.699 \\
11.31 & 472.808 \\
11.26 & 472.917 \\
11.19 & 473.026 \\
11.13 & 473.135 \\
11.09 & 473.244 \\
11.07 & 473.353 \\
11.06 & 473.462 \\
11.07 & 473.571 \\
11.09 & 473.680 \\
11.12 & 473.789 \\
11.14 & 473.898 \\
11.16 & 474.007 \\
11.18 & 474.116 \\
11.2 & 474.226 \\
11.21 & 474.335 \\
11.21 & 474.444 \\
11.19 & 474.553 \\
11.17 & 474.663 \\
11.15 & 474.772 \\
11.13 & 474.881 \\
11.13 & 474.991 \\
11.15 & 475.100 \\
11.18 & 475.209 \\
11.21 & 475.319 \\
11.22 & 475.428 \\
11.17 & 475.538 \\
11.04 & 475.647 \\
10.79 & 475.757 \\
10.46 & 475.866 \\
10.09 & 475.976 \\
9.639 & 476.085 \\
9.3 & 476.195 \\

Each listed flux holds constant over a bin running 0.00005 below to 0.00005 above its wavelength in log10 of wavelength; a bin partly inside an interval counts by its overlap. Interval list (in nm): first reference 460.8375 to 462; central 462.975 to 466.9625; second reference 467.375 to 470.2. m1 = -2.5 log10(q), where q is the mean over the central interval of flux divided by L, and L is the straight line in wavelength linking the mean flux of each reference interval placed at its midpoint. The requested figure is 0.05 mag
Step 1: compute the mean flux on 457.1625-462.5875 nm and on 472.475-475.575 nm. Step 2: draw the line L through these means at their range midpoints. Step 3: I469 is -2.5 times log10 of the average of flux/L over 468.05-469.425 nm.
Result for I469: 0.02 mag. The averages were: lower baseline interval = 11.2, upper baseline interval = 11.2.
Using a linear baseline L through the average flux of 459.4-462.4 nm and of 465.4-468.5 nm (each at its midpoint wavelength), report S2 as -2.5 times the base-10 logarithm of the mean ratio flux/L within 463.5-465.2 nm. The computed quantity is 0.08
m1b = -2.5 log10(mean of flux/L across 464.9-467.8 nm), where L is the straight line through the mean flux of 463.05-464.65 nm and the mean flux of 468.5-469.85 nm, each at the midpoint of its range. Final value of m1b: -0.038 mag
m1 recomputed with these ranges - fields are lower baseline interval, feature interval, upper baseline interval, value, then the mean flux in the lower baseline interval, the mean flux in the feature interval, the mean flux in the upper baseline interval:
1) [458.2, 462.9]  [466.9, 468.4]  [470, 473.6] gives 0.02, 11.3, 11.1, 11.3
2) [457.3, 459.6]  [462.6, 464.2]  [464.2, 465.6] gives -0.01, 10.8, 10.8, 10.7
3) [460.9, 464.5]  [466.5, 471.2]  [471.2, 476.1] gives 0.01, 11.3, 11.2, 11.1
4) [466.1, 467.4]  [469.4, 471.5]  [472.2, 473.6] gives 0.00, 11.4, 11.3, 11.2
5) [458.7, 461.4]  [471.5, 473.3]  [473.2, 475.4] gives -0.01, 11.2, 11.3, 11.1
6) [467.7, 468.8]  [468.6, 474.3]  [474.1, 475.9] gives -0.02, 10.9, 11.2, 11.1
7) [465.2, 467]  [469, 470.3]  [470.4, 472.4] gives 0.01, 11.4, 11.3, 11.3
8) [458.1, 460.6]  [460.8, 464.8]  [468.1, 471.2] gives -0.03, 10.9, 11.3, 11.2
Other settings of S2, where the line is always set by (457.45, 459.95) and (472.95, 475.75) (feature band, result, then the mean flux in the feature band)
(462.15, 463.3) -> -0.04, 11.4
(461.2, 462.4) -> -0.10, 11.9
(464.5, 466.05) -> -0.01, 11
